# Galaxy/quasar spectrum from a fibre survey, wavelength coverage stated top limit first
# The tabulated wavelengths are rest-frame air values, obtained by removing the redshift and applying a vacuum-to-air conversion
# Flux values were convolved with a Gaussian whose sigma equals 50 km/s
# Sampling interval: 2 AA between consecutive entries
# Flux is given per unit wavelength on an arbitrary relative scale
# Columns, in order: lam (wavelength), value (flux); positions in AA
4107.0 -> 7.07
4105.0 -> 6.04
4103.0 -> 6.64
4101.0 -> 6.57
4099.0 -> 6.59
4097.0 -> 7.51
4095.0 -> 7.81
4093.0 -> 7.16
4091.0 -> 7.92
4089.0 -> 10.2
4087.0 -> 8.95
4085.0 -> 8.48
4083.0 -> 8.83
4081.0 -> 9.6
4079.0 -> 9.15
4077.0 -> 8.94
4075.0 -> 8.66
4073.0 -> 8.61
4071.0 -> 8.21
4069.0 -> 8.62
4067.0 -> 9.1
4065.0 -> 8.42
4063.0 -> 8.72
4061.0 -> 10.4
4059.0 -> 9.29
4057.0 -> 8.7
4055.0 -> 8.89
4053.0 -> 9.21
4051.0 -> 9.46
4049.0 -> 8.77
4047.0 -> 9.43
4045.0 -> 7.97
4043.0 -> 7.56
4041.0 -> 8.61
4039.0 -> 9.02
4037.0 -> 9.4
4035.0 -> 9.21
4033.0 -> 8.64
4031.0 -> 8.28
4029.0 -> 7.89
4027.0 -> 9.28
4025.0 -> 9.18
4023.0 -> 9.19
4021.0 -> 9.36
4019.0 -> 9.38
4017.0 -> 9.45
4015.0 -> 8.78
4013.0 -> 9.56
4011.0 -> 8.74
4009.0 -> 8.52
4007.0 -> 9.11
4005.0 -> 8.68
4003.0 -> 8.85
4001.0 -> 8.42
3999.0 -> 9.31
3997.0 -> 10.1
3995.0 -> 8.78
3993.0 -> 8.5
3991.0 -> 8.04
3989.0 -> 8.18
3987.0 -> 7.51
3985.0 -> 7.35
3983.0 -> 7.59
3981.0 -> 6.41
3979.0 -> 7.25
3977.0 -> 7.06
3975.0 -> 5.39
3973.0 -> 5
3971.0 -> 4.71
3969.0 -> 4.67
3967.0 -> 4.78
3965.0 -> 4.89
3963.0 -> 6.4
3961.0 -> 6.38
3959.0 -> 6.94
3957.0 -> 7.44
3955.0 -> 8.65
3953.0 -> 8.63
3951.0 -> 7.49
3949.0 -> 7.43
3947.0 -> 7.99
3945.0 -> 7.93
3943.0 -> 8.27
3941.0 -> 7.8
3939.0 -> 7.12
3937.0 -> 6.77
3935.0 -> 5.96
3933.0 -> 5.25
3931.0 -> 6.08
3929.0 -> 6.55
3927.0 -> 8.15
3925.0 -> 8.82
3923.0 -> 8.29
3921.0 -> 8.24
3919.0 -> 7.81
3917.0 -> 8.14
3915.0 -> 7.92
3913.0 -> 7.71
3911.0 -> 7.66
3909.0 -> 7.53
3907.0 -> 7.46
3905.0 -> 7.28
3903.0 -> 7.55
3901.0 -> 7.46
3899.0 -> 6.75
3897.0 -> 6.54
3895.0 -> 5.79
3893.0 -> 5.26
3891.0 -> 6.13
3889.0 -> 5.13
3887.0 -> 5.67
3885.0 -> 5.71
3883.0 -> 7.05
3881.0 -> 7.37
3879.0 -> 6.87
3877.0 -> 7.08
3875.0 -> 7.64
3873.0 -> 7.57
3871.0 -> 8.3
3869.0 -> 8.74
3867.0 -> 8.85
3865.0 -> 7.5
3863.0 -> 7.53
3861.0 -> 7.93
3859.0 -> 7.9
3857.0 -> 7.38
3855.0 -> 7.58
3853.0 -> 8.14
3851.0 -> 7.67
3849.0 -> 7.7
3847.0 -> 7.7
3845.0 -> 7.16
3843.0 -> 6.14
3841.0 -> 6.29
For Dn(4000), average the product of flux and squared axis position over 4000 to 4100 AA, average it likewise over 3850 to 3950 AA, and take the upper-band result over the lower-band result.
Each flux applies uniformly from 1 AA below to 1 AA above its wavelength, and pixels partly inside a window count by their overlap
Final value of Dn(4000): 1.3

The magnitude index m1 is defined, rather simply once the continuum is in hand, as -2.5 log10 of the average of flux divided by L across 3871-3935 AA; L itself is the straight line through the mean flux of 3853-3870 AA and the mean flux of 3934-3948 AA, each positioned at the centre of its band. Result 0.09 mag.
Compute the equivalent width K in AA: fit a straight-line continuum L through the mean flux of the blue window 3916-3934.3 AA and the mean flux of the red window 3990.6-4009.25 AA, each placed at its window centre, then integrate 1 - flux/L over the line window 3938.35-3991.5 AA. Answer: 8.2 AA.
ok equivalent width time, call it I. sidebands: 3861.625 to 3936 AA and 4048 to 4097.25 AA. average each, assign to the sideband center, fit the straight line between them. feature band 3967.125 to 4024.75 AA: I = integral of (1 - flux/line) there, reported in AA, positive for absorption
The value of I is 1.0 AA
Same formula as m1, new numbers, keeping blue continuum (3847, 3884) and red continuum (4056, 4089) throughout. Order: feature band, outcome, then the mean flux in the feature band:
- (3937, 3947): 0.065 mag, 7.7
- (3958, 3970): 0.413 mag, 5.68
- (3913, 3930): 0.010 mag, 7.97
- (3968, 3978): 0.481 mag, 5.37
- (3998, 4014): -0.043 mag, 8.9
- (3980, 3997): 0.069 mag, 7.93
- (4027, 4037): 0.005 mag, 8.67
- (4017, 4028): -0.077 mag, 9.29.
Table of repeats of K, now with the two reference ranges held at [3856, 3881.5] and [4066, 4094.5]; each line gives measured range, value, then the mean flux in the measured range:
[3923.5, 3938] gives 2.1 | 6.85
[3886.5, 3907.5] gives 3.8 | 6.45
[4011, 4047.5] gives -1.7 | 8.89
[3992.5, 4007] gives -1.1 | 8.98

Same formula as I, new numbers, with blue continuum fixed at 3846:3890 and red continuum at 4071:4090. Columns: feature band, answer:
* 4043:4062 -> -0.5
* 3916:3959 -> 2.1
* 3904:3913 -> 0.2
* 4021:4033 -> -0.3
